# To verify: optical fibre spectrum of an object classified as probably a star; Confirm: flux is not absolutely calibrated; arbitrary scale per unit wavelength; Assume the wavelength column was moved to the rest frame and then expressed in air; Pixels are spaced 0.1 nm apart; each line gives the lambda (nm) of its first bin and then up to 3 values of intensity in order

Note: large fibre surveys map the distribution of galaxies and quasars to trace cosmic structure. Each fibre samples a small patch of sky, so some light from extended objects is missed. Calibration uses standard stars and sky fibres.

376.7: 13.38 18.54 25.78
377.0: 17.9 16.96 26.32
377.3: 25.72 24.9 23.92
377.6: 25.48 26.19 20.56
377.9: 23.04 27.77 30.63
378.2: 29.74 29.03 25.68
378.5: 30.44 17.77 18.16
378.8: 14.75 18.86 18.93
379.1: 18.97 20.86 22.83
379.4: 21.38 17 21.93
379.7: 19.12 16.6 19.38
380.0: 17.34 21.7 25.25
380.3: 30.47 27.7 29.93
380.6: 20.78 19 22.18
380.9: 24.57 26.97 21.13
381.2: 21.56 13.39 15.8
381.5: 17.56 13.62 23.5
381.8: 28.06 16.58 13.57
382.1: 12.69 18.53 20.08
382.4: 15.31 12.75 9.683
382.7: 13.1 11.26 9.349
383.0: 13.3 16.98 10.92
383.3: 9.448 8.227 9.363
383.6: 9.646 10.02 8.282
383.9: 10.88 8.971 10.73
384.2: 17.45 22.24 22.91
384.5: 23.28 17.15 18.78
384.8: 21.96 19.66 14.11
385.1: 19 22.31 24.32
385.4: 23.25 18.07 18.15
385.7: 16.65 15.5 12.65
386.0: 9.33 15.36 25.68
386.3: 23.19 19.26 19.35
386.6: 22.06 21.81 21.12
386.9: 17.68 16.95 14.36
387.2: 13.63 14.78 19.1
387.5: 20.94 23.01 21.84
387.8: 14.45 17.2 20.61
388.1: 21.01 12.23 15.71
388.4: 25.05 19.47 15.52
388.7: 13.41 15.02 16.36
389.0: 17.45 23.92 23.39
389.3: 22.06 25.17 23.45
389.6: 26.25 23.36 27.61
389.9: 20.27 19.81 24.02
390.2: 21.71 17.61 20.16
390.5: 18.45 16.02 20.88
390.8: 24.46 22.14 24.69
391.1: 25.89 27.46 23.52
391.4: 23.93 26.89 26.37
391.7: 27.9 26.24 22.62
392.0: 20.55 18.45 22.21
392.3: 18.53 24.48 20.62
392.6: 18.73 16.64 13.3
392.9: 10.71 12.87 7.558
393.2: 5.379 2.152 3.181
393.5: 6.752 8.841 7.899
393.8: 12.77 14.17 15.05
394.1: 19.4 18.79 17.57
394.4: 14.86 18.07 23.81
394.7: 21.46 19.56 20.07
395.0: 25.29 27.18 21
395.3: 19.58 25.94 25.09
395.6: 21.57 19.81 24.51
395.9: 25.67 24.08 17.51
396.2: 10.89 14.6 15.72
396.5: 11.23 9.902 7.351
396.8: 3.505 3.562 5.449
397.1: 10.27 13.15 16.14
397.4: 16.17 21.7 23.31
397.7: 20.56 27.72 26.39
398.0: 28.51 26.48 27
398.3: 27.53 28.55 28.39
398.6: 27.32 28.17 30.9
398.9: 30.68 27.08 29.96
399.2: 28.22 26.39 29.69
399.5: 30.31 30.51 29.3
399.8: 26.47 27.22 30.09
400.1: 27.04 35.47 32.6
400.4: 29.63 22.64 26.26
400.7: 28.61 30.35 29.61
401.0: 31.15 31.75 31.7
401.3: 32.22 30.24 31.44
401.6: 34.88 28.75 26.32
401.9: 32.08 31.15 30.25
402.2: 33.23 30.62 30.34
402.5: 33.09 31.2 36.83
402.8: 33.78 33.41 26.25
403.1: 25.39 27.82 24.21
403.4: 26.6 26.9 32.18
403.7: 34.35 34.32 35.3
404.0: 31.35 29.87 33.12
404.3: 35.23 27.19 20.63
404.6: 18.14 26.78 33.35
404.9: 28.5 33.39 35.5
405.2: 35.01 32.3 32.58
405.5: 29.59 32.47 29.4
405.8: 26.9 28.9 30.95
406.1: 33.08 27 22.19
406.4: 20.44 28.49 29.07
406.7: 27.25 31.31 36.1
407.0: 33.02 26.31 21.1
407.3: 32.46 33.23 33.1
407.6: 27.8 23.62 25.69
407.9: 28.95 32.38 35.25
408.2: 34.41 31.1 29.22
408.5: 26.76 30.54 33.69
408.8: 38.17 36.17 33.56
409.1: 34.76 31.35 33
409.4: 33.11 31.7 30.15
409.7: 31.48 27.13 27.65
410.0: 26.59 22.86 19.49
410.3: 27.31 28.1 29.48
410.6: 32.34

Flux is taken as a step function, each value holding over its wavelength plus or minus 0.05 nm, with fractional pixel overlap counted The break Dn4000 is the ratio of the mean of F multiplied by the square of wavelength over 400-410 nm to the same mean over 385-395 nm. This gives 1.74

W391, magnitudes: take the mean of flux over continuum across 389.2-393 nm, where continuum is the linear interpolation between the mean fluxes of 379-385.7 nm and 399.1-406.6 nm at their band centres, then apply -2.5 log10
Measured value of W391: 0.05 mag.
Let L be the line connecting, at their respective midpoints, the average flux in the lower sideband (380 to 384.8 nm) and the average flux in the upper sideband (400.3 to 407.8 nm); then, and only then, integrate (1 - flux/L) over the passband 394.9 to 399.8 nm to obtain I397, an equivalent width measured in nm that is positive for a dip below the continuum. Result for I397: 0.78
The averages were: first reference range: 17.2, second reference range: 29.9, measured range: 21.9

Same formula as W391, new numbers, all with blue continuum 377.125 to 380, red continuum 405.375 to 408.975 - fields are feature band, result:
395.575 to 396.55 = 0.41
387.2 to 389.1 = 0.36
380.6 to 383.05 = 0.33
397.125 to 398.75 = 0.15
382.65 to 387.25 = 0.44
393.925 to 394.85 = 0.39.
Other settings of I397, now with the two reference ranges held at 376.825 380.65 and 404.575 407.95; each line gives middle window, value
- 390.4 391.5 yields 0.125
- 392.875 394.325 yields 0.859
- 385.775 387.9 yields 0.563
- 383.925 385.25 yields 0.330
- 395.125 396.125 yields 0.153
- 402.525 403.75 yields -0.060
